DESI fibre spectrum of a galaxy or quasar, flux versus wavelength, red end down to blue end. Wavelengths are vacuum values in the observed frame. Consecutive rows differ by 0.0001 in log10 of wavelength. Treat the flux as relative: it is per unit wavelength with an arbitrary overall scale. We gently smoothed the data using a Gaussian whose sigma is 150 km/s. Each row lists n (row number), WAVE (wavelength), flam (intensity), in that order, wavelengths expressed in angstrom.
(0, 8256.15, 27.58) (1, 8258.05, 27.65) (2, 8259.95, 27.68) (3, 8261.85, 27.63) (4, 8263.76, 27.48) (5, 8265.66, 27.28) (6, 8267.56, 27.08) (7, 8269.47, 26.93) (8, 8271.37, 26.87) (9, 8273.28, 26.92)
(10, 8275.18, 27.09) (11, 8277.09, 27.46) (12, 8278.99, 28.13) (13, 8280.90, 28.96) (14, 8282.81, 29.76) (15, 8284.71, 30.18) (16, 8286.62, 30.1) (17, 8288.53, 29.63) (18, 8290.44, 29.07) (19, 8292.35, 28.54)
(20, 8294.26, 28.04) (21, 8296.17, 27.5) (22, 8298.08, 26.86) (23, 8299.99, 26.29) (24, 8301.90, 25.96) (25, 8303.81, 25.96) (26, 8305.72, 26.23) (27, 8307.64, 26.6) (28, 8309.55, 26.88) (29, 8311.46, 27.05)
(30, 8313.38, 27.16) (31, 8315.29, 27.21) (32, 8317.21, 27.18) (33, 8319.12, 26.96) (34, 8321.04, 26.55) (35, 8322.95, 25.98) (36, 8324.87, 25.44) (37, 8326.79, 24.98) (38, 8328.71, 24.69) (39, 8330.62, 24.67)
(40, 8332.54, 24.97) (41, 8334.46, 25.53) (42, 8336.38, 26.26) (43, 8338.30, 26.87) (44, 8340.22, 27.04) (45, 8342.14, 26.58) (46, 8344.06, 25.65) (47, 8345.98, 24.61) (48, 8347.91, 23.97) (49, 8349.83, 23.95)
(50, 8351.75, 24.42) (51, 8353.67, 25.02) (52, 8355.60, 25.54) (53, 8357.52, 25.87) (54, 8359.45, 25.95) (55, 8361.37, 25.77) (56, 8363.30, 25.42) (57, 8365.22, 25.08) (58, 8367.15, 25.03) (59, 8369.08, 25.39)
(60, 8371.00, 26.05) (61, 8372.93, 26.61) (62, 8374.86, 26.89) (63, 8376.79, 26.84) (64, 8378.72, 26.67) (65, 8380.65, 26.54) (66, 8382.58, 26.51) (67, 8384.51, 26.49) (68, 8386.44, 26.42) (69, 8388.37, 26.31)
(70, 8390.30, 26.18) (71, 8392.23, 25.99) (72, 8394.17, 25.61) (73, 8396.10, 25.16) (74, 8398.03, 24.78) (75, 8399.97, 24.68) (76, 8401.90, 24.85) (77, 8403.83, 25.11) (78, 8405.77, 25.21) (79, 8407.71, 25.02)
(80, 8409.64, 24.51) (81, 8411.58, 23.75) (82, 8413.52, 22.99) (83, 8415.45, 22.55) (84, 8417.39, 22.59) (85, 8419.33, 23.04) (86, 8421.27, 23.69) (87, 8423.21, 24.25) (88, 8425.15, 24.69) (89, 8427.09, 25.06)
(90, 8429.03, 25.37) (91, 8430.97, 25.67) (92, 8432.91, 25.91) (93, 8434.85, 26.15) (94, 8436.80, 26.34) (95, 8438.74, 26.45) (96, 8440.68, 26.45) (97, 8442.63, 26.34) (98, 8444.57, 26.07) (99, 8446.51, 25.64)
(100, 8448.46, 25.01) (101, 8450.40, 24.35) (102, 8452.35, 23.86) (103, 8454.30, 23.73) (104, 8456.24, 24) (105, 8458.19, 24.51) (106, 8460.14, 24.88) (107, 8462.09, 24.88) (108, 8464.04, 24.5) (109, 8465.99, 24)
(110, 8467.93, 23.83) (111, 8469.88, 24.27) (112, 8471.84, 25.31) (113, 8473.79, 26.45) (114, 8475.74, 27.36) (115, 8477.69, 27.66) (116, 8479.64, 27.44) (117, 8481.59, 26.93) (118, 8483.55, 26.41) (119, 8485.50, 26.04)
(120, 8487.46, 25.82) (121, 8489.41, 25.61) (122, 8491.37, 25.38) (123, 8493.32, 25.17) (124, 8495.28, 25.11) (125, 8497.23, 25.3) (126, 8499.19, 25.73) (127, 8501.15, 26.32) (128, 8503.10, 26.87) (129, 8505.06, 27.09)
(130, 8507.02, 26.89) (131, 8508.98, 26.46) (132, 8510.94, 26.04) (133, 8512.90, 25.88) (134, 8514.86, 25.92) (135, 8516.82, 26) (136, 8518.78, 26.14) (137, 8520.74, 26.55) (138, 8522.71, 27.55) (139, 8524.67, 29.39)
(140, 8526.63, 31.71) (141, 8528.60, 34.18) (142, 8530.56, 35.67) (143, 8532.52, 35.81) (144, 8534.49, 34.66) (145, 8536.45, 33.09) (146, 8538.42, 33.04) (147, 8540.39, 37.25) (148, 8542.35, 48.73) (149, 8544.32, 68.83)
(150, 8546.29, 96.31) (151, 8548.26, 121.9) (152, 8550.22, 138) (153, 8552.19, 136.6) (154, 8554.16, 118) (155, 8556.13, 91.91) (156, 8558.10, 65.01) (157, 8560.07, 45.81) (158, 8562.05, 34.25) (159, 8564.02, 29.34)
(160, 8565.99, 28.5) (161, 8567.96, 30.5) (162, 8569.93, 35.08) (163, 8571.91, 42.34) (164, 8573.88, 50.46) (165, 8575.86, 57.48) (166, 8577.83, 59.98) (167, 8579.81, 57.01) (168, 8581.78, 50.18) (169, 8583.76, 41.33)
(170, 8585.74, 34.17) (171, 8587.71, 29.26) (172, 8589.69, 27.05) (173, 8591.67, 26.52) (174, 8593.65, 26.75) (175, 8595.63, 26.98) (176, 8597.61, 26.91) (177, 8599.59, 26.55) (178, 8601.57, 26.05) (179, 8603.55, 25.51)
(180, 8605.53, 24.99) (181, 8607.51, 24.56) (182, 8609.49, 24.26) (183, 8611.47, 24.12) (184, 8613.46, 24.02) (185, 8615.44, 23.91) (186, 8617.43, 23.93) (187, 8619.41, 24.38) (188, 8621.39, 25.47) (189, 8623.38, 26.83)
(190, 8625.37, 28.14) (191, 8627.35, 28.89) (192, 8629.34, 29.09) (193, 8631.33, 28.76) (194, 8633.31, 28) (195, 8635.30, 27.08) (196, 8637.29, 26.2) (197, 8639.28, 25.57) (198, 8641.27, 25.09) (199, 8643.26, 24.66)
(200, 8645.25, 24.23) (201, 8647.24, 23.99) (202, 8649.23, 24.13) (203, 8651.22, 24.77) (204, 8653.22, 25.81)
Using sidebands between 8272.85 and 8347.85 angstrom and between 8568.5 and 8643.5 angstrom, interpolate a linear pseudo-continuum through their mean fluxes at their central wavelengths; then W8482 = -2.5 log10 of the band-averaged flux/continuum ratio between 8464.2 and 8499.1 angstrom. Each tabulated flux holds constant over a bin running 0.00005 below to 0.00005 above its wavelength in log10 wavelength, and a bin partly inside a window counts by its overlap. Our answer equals 0.15 mag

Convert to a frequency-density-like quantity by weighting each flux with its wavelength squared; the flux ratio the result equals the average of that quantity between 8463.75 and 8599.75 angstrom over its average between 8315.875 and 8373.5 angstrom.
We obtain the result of 1.63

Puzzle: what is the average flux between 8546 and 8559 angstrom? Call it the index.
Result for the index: 111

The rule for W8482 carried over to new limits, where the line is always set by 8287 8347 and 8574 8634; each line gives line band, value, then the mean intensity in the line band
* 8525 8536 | -0.13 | 34.1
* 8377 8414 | 0.10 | 25.5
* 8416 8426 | 0.20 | 23.6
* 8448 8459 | 0.19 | 24.2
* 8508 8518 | 0.15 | 26.1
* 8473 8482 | 0.08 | 27.2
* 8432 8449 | 0.10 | 26.1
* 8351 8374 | 0.07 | 25.5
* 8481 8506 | 0.14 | 26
